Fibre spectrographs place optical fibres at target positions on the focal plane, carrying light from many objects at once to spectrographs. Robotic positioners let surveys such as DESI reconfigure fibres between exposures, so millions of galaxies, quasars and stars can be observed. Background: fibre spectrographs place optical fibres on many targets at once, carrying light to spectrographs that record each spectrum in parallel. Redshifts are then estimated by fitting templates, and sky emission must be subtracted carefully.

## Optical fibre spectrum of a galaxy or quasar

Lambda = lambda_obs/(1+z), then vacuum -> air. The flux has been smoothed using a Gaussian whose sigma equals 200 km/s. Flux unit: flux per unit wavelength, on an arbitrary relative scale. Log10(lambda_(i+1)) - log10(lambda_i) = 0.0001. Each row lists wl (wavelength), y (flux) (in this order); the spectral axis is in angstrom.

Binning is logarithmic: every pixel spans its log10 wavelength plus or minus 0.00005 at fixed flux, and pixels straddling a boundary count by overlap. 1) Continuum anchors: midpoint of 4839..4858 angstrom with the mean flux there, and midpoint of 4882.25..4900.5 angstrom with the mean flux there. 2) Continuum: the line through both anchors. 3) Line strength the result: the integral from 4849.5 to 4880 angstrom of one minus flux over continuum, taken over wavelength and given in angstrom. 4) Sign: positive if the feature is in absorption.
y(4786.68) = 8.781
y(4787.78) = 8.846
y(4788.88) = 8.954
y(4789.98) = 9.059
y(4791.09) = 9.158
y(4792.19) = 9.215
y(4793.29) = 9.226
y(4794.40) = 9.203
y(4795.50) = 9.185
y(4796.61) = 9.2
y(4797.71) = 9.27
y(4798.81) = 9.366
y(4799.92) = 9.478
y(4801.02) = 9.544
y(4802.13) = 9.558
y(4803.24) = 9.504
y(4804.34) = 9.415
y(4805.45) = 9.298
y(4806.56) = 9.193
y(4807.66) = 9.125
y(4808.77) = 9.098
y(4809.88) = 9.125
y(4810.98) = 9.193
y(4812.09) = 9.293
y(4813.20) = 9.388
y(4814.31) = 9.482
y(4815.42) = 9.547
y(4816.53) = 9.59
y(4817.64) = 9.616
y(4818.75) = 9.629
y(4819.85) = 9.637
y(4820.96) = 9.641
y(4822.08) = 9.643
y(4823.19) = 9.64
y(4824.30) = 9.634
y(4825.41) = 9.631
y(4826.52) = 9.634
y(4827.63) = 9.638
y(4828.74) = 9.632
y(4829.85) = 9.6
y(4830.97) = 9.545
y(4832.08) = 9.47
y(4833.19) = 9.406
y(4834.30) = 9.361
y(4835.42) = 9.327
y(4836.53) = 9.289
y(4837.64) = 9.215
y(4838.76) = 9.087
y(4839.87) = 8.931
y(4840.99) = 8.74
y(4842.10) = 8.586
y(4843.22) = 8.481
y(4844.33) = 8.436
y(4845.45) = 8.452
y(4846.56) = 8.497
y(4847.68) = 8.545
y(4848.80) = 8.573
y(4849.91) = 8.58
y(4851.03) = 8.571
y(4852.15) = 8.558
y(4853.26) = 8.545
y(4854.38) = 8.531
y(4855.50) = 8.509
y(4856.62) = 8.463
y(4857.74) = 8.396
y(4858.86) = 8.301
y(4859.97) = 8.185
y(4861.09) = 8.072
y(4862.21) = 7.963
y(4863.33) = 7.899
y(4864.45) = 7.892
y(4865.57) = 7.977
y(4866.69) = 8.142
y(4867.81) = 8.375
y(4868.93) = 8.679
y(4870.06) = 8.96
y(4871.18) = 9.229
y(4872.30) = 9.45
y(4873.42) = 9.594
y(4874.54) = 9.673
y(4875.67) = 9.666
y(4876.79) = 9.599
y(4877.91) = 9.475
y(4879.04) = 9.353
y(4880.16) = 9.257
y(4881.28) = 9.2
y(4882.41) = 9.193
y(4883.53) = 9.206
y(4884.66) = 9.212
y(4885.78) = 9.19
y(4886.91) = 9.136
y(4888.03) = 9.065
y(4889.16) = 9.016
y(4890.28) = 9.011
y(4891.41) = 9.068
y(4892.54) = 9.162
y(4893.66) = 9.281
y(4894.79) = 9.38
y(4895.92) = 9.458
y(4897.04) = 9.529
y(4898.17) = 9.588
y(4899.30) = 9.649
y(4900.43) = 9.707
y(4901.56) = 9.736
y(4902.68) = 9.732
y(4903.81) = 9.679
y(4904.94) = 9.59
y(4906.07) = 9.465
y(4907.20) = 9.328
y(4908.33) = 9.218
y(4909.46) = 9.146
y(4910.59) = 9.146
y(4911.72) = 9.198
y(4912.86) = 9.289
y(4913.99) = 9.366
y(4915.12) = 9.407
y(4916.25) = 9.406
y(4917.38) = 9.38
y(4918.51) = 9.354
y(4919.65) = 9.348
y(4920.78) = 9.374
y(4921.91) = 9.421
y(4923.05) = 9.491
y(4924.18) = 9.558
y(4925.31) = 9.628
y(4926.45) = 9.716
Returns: 0.5 angstrom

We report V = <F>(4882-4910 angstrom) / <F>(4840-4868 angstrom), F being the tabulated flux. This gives 1.1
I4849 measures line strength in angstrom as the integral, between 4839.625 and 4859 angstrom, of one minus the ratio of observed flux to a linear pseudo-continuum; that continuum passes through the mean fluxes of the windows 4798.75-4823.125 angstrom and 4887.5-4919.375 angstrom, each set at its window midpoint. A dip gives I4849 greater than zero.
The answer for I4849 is 1.8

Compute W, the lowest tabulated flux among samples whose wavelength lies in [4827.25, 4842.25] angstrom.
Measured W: 8.586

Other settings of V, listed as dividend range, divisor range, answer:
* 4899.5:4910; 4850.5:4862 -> 1.13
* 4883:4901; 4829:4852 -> 1.04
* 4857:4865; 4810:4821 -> 0.86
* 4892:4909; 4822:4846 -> 1.03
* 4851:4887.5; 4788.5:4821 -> 0.94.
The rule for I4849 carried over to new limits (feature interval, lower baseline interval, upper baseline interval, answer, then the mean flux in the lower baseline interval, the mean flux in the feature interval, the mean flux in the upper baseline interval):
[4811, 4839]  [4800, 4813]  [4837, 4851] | -1.6 angstrom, 9.31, 9.5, 8.68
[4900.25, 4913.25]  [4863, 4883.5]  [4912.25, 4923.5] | -0.2 angstrom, 9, 9.43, 9.38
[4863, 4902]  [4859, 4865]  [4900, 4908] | -1.6 angstrom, 8.03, 9.15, 9.6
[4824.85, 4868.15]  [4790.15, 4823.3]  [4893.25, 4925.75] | 3.0 angstrom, 9.37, 8.75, 9.44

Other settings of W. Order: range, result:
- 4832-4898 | 7.892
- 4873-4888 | 9.136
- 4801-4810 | 9.098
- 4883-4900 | 9.011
